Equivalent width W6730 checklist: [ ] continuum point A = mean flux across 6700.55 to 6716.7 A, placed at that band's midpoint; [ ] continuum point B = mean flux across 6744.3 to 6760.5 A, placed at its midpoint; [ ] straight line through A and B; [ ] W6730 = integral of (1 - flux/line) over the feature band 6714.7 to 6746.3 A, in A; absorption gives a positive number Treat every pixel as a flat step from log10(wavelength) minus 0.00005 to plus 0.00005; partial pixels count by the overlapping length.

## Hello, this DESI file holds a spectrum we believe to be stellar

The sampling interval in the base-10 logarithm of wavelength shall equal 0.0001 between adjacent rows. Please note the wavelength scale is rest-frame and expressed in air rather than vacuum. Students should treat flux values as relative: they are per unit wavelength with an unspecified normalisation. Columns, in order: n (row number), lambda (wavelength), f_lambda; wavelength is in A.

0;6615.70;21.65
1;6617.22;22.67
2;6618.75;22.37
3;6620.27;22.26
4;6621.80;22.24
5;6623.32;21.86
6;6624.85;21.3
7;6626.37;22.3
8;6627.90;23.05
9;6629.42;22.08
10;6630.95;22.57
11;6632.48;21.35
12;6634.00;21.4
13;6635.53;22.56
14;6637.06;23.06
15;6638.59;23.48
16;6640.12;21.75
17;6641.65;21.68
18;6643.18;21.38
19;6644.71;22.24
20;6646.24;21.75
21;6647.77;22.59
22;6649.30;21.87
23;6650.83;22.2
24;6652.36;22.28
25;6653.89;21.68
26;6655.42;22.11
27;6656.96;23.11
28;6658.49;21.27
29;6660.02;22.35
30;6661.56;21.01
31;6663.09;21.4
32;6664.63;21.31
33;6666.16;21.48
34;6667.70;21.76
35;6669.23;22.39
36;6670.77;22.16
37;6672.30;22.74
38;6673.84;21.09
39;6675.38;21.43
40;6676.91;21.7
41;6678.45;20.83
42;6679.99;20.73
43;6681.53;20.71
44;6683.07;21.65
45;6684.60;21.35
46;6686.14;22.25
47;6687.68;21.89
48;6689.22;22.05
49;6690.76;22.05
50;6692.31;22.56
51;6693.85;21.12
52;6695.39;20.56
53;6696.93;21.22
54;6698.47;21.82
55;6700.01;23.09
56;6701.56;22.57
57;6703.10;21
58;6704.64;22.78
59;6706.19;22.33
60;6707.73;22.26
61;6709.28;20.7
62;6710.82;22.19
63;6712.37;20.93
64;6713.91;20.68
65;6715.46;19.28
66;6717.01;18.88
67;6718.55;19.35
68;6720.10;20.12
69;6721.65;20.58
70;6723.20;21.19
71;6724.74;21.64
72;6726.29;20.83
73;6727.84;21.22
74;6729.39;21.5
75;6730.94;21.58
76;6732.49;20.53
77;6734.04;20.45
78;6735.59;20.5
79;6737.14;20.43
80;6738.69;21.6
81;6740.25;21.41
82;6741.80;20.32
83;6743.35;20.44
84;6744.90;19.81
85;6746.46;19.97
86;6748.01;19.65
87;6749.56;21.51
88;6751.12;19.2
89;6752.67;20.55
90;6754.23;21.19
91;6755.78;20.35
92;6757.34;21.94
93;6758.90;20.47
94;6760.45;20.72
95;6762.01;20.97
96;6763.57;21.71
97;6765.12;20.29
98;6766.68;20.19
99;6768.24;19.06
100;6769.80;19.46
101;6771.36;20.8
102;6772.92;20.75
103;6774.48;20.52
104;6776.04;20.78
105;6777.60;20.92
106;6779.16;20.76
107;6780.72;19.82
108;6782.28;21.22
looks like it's 0.6 A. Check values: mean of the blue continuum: 21.4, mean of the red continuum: 20.5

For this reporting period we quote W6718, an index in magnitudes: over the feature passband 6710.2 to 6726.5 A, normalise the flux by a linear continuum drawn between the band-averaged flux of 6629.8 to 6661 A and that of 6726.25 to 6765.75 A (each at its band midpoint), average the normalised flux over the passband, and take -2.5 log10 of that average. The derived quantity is 0.03 mag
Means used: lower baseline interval 22.1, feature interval 20.5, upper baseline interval 20.7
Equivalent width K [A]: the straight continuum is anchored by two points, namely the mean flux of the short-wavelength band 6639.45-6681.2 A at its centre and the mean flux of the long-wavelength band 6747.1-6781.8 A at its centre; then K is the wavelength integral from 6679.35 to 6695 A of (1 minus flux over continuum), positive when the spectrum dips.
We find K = -0.1 A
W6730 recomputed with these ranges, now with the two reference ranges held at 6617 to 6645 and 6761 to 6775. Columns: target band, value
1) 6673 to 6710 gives -0.46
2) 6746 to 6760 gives 0.03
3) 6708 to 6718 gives 0.29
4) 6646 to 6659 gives -0.14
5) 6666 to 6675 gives -0.12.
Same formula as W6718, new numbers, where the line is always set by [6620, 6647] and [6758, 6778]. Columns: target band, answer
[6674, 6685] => 0.02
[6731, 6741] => 0.00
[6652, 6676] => 0.00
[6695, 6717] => -0.01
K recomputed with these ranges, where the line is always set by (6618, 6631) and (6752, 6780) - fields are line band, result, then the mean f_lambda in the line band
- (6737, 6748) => 0.20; 20.5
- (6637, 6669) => -0.11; 22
